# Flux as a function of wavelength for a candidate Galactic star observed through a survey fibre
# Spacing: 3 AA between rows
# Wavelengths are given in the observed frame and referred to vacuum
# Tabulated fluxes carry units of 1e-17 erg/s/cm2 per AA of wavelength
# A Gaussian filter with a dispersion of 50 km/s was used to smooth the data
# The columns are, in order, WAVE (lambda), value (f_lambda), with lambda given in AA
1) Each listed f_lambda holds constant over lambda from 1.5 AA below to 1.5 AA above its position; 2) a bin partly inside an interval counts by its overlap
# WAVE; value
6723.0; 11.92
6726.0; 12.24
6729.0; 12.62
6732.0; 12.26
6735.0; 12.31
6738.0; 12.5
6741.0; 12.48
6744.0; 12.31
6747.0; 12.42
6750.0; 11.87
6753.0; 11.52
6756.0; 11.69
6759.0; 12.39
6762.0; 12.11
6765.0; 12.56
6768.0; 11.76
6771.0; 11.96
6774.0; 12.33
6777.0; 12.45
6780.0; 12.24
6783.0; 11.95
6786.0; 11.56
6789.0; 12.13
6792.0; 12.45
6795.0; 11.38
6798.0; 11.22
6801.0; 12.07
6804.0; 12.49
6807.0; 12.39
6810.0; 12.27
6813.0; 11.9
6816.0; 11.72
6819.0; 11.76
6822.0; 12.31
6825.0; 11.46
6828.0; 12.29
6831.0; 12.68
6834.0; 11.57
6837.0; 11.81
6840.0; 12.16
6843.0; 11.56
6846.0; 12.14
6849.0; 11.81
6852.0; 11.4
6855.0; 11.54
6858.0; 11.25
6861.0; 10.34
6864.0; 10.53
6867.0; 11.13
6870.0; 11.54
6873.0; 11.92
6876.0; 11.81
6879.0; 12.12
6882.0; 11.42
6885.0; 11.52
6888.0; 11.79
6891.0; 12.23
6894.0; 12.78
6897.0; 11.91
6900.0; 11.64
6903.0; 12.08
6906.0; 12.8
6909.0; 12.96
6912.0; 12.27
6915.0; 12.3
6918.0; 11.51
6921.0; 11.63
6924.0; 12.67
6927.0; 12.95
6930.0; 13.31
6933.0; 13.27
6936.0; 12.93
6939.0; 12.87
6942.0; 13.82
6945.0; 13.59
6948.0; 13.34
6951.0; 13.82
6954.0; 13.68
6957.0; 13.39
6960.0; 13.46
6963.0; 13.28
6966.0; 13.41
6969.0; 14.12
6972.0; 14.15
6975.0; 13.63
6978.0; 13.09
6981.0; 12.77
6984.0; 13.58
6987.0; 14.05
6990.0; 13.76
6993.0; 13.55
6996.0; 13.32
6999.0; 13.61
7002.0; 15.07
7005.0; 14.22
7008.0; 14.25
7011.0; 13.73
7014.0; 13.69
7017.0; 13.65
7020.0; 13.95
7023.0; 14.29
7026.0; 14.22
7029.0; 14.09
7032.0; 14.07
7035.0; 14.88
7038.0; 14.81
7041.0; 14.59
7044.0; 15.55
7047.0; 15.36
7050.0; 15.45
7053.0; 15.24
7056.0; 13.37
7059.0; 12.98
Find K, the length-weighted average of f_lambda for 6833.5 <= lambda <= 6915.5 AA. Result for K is 11.8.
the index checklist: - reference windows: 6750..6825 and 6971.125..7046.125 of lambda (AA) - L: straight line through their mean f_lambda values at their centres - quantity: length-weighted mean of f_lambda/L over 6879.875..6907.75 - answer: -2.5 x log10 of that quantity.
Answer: 0.083 mag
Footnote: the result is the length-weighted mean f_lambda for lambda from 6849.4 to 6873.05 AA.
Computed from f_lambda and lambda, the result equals 11.2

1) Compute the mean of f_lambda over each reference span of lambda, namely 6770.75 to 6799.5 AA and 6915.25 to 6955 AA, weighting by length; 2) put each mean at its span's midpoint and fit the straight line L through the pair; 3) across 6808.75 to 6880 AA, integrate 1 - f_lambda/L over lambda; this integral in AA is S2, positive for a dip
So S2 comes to 3.8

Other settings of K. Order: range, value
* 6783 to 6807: 11.9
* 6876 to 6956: 12.6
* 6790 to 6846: 12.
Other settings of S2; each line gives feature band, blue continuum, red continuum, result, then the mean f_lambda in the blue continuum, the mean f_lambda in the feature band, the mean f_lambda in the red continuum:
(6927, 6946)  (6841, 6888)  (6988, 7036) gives -0.8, 11.5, 13.3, 14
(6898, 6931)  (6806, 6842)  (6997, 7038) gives 1.7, 12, 12.4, 14.1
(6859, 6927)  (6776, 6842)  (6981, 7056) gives 5.4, 12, 11.9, 14.2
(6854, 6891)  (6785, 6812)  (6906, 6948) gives 3.0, 12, 11.4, 12.8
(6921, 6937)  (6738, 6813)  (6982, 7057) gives 0.7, 12.1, 12.9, 14.2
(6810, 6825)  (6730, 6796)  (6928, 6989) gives 0.7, 12.1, 11.9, 13.5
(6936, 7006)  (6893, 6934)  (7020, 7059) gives -1.1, 12.4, 13.6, 14.6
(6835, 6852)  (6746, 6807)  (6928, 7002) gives 1.0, 12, 11.8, 13.5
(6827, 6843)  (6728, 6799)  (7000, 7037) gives 0.8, 12.1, 12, 14.2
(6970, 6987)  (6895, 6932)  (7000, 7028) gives 0.0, 12.4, 13.5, 14.1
